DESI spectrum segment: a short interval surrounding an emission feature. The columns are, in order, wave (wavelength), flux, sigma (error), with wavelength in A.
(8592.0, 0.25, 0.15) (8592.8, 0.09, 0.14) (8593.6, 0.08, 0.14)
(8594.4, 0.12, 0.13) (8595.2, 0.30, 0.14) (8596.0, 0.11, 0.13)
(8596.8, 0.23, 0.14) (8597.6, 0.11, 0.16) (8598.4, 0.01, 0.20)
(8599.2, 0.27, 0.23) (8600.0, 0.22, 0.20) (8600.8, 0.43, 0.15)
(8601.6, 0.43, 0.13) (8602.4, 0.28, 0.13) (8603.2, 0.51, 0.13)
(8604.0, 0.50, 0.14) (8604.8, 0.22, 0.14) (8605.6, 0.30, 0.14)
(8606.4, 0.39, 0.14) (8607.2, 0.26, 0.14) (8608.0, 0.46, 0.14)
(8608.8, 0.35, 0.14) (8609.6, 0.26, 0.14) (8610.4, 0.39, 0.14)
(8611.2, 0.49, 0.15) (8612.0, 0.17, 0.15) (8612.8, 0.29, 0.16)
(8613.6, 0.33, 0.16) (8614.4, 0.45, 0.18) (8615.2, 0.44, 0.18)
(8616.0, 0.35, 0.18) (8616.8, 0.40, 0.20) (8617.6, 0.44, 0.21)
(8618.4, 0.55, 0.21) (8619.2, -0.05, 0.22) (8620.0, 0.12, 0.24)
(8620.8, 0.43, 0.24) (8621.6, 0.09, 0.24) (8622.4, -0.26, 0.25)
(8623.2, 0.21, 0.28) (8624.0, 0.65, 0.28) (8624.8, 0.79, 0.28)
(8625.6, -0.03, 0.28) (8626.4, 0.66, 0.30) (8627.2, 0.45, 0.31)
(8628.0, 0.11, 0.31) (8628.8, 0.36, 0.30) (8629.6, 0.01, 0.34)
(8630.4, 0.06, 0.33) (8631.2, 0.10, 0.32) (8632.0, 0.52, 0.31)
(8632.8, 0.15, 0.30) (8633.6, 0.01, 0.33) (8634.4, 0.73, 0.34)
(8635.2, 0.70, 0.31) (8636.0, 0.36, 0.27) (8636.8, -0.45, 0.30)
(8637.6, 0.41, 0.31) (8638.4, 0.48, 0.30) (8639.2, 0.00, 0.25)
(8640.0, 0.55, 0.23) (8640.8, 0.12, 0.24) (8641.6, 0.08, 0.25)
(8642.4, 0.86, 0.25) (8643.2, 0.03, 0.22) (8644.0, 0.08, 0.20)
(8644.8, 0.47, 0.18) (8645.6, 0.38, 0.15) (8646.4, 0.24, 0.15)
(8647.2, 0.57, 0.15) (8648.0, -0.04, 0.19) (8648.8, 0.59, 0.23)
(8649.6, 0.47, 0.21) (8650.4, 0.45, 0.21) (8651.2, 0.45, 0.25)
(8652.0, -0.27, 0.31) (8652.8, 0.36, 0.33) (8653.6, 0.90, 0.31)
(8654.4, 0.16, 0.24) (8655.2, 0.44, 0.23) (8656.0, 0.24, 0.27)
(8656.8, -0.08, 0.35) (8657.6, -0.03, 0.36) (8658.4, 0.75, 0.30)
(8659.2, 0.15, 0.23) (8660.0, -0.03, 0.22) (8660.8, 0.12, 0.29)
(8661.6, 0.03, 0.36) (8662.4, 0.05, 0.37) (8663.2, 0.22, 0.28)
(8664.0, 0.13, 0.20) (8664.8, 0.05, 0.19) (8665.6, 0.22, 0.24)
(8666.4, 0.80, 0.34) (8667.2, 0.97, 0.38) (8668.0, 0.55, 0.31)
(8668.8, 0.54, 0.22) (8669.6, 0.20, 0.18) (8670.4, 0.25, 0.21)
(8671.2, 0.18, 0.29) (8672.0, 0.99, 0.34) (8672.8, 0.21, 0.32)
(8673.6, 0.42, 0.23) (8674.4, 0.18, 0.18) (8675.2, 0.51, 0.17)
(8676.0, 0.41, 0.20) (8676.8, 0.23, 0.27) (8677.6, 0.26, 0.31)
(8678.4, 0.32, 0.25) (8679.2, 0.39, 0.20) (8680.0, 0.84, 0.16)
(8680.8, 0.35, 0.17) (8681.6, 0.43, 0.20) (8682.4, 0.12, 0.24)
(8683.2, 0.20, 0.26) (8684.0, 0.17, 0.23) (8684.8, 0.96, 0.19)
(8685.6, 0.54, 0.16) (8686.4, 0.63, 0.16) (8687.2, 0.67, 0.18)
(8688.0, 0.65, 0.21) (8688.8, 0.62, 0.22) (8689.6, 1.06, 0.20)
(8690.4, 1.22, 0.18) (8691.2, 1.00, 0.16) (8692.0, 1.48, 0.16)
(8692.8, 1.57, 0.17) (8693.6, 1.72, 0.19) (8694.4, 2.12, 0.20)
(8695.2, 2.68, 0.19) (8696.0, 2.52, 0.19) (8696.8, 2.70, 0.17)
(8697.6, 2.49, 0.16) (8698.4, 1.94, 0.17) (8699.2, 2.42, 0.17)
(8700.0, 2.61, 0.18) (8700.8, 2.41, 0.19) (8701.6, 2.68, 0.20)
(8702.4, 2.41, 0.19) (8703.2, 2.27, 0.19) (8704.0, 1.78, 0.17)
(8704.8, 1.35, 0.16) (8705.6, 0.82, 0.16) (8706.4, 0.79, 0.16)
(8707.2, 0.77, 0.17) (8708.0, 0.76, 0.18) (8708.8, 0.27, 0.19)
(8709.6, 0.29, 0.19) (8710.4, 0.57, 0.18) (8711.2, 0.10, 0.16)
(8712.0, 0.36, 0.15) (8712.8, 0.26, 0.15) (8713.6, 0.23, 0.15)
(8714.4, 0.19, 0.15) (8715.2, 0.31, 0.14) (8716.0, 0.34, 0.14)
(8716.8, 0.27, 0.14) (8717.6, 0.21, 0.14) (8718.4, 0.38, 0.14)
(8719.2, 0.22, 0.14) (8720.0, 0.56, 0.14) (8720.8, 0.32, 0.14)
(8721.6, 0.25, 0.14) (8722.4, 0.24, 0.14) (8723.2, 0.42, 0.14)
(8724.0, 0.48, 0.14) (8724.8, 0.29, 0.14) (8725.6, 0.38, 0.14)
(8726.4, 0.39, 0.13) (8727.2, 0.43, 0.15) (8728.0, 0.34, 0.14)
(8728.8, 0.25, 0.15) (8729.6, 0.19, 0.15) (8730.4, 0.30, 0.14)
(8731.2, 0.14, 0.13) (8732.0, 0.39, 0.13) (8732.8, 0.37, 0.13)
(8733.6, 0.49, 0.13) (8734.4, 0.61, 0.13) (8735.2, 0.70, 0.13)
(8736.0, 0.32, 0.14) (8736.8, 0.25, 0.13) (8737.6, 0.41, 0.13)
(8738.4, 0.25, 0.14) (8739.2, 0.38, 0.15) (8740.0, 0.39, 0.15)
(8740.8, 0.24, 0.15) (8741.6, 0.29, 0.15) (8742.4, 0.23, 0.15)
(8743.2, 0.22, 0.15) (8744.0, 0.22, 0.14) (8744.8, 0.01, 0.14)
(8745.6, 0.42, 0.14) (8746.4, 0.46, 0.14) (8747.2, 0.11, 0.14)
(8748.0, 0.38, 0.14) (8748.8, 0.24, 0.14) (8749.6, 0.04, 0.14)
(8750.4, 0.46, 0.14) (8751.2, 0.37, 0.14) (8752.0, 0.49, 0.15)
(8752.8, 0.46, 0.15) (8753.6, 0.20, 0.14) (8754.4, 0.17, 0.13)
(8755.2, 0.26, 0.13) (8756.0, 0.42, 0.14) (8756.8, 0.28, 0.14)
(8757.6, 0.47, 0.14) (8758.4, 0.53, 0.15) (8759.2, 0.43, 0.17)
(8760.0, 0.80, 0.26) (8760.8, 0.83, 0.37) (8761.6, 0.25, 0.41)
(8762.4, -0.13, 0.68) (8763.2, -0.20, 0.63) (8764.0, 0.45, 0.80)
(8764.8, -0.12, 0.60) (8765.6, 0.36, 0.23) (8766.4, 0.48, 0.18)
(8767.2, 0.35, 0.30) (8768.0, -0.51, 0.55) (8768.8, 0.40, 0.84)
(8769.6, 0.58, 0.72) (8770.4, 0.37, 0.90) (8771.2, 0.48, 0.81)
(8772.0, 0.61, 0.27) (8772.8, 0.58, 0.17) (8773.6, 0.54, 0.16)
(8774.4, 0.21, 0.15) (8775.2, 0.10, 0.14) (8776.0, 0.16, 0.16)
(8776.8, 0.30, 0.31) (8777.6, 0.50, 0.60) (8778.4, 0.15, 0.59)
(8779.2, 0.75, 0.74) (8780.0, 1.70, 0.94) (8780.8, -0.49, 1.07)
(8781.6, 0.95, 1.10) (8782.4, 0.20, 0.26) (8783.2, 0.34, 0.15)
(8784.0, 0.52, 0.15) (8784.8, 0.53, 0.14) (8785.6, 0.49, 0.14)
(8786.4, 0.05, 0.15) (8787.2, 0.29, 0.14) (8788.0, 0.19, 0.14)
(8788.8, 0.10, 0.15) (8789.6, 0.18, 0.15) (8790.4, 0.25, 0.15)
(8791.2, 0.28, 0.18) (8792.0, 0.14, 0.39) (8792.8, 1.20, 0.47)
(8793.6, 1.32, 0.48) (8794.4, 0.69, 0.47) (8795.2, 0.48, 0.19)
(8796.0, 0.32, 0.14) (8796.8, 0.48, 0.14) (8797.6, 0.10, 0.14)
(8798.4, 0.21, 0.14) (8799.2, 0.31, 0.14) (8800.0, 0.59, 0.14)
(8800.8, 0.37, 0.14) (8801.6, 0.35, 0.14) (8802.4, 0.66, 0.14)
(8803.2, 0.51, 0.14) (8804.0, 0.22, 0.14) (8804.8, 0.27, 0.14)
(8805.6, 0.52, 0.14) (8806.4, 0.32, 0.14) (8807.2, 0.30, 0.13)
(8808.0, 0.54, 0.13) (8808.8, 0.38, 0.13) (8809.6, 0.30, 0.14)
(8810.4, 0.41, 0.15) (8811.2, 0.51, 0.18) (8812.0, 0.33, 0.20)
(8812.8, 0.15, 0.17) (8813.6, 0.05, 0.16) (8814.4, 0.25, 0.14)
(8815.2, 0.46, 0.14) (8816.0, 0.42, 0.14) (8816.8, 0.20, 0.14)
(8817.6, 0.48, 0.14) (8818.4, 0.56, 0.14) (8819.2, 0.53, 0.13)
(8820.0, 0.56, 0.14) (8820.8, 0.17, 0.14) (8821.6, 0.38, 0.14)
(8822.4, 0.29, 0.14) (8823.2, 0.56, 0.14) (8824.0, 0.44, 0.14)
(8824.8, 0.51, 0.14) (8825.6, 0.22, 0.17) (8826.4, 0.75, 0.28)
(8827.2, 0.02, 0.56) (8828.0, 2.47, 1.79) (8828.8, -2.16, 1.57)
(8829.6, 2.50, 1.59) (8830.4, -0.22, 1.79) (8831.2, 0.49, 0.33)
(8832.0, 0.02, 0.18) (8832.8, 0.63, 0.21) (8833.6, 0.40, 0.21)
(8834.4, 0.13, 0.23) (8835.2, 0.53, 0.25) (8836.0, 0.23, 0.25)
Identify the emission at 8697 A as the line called [O II]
